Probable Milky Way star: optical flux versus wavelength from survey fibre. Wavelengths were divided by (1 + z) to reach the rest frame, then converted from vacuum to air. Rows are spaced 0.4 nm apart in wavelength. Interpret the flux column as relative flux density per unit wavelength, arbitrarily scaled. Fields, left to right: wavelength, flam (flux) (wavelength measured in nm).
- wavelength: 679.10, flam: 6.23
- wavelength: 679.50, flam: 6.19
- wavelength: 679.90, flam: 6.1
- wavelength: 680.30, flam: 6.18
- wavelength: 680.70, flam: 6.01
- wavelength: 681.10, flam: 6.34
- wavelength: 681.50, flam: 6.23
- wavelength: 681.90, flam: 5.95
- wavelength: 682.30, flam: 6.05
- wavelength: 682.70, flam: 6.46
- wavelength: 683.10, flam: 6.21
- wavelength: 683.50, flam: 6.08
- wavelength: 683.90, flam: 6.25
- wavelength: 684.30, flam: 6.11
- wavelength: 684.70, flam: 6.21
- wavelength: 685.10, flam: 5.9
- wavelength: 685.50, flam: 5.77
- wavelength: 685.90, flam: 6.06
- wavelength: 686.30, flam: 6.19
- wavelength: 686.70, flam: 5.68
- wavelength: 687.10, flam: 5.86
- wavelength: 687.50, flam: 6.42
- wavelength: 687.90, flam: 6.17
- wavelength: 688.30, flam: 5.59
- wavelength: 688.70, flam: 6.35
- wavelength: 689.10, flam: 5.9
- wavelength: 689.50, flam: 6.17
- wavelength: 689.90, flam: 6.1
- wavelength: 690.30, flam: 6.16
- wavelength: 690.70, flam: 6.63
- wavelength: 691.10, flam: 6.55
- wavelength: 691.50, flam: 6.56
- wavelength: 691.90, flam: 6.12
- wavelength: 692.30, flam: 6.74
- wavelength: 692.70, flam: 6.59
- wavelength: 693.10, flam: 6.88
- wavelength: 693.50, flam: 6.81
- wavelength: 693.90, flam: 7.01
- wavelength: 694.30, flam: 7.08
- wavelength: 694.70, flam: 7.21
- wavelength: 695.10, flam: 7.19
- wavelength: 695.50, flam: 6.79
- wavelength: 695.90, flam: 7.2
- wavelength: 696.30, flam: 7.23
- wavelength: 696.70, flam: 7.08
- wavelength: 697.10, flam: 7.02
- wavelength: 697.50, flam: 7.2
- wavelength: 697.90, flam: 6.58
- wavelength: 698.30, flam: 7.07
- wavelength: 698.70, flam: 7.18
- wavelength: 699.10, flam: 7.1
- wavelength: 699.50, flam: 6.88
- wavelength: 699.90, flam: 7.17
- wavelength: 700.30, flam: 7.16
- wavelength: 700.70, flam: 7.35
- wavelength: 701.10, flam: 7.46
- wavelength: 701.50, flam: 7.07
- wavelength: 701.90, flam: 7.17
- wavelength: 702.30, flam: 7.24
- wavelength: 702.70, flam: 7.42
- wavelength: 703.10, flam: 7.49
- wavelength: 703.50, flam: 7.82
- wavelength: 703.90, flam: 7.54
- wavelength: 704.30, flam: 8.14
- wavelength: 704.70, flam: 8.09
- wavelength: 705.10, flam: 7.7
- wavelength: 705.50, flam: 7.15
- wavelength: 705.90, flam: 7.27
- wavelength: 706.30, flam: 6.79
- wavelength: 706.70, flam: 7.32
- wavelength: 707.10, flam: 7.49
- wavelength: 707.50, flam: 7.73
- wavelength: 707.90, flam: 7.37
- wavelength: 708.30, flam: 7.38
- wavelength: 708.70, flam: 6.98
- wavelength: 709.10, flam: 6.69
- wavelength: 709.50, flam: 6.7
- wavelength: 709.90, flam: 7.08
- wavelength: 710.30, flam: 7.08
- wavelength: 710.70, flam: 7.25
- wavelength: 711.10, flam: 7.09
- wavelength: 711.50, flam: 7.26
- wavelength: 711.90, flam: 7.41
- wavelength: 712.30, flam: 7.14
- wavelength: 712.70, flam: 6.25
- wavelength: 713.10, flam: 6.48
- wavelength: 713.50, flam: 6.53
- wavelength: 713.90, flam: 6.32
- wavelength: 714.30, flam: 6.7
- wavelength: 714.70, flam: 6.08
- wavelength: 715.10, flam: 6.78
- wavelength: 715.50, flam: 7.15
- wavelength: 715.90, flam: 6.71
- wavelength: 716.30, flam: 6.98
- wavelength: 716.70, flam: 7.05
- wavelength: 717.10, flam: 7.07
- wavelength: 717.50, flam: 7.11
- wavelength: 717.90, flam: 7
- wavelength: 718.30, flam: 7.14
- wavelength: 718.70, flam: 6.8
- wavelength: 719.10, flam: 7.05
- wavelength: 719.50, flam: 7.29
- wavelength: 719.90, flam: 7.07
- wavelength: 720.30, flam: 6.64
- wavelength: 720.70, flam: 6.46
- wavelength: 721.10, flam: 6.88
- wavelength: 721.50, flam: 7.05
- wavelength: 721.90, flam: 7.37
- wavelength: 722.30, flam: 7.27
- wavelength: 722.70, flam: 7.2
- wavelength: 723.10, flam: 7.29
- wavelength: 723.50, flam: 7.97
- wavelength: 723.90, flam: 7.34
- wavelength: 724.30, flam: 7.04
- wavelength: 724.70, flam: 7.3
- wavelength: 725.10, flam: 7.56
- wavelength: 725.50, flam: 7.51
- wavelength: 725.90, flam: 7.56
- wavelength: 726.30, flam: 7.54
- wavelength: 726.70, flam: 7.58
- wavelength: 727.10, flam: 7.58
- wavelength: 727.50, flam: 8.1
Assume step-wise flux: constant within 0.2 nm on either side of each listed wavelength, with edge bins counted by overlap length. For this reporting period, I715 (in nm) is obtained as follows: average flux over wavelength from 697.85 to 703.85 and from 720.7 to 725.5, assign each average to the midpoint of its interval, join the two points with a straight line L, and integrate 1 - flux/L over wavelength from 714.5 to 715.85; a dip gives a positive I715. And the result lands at 0.11 nm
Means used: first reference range 7.23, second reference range 7.27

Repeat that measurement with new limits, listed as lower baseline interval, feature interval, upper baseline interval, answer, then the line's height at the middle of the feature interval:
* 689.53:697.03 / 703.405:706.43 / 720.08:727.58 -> -0.26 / 6.97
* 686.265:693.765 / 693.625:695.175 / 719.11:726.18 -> -0.16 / 6.42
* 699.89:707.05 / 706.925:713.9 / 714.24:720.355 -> 0.14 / 7.17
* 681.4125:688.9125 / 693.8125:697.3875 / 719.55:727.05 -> -0.39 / 6.4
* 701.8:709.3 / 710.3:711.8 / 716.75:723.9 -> 0.02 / 7.3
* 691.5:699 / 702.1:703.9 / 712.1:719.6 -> -0.16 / 6.89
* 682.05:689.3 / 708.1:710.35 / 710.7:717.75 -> -0.09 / 6.71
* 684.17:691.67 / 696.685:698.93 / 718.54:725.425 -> -0.21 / 6.42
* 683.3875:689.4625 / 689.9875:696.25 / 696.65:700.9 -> -0.16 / 6.6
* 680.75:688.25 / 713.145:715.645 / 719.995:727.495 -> 0.16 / 7.02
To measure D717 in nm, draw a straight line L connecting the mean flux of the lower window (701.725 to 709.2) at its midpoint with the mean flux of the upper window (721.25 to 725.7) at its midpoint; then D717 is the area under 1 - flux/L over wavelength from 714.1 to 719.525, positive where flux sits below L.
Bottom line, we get 0.34 nm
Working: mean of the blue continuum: 7.42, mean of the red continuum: 7.35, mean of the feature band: 6.91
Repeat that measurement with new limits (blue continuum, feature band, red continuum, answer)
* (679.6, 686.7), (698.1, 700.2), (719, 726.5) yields -0.17 nm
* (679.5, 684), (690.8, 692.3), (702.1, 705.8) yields 0.07 nm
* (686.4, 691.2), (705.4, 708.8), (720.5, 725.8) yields -0.28 nm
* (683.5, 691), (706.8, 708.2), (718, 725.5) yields -0.16 nm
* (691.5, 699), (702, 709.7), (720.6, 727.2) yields -0.33 nm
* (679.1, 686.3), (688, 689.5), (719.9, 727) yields 0.07 nm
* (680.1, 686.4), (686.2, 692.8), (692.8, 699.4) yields 0.35 nm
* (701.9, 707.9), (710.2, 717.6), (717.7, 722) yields 0.33 nm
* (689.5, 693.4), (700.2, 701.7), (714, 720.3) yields -0.14 nm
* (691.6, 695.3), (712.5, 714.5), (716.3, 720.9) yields 0.14 nm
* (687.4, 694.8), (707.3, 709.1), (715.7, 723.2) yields -0.13 nm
